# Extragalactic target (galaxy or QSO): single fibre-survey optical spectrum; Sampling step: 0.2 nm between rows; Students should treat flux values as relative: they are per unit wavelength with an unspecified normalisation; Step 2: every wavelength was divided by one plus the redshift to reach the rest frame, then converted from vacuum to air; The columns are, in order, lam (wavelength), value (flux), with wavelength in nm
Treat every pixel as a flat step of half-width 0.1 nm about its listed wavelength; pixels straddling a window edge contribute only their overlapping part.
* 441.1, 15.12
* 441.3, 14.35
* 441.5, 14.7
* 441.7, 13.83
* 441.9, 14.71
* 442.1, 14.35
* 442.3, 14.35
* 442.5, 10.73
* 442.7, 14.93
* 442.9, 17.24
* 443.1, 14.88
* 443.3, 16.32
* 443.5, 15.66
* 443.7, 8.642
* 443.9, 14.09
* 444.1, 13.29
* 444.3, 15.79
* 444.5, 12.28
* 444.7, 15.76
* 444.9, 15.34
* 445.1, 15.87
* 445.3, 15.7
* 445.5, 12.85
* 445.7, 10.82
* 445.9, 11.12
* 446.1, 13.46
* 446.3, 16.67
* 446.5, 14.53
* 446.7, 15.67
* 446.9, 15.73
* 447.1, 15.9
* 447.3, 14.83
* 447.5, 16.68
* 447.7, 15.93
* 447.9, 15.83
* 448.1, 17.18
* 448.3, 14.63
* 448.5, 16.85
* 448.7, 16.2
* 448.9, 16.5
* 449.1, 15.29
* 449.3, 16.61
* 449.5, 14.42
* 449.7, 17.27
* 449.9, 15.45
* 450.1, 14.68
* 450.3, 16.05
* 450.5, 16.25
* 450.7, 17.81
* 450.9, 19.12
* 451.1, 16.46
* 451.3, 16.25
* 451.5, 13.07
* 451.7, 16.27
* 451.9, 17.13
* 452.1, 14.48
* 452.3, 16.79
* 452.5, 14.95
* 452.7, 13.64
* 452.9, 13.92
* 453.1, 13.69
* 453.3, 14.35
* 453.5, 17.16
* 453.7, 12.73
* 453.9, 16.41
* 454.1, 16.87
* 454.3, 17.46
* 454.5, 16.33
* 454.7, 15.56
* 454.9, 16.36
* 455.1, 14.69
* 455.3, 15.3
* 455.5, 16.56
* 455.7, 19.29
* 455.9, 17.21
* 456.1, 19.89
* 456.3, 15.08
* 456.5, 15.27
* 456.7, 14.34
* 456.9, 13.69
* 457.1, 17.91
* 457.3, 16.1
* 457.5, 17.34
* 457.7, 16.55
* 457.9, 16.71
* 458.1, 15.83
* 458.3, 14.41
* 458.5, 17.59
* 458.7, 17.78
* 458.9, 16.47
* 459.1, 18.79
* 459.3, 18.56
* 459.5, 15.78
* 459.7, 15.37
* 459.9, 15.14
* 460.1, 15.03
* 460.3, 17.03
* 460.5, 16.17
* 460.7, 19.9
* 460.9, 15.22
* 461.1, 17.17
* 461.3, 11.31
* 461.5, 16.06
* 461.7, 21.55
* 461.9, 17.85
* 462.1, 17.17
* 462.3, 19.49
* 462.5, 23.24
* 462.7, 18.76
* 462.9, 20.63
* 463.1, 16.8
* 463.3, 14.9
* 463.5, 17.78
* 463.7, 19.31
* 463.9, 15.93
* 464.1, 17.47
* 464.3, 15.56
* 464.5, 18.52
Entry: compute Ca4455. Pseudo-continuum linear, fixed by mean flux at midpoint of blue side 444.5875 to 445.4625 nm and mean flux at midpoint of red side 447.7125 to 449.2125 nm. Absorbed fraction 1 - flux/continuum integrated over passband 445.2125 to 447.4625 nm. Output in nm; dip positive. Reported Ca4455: 0.19 nm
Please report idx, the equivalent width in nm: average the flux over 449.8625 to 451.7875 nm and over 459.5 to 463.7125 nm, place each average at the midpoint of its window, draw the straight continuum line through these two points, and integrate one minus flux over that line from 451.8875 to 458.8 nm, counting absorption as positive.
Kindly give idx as 0.29 nm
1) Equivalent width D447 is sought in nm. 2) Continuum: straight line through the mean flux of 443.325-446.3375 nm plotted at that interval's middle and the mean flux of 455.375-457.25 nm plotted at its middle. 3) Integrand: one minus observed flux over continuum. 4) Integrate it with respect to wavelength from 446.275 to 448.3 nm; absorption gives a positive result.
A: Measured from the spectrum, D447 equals -0.20 nm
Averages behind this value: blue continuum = 13.8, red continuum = 16.6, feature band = 15.8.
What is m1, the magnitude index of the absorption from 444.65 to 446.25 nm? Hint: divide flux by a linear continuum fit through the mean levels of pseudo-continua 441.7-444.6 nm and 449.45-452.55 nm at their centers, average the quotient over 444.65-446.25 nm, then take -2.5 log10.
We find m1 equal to 0.058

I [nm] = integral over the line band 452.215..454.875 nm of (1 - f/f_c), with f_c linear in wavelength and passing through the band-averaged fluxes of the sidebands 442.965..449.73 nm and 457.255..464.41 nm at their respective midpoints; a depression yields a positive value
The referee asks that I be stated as 0.11 nm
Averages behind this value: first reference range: 14.9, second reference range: 17.1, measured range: 15.4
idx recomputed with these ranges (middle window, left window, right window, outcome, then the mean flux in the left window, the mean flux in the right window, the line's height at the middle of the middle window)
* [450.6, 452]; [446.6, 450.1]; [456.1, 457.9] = -0.06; 15.9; 16.1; 16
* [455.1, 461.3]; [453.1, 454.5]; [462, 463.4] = 0.25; 15.7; 18.7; 17.2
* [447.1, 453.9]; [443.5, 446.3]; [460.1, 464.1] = -0.37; 13.7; 17.6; 14.9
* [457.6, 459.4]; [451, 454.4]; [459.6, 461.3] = -0.12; 15.4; 16.1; 15.9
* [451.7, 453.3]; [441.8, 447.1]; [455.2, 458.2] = 0.07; 14.3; 16.5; 15.7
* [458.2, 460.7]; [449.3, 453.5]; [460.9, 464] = 0.08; 15.7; 17.8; 17.2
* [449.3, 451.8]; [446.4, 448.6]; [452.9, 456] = -0.04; 15.8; 15.9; 15.9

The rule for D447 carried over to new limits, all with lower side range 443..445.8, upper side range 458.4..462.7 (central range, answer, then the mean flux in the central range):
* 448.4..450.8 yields -0.16 nm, 16.1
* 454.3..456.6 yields -0.04 nm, 16.5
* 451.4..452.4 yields 0.00 nm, 15.5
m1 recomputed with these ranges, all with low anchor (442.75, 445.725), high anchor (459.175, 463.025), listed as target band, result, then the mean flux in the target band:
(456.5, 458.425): 0.06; 15.9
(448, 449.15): -0.07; 16.1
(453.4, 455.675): 0.01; 16.1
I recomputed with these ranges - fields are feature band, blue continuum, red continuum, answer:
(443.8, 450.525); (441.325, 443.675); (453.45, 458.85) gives -0.01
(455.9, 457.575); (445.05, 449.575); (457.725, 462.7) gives 0.03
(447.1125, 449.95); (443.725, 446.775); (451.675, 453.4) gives -0.30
